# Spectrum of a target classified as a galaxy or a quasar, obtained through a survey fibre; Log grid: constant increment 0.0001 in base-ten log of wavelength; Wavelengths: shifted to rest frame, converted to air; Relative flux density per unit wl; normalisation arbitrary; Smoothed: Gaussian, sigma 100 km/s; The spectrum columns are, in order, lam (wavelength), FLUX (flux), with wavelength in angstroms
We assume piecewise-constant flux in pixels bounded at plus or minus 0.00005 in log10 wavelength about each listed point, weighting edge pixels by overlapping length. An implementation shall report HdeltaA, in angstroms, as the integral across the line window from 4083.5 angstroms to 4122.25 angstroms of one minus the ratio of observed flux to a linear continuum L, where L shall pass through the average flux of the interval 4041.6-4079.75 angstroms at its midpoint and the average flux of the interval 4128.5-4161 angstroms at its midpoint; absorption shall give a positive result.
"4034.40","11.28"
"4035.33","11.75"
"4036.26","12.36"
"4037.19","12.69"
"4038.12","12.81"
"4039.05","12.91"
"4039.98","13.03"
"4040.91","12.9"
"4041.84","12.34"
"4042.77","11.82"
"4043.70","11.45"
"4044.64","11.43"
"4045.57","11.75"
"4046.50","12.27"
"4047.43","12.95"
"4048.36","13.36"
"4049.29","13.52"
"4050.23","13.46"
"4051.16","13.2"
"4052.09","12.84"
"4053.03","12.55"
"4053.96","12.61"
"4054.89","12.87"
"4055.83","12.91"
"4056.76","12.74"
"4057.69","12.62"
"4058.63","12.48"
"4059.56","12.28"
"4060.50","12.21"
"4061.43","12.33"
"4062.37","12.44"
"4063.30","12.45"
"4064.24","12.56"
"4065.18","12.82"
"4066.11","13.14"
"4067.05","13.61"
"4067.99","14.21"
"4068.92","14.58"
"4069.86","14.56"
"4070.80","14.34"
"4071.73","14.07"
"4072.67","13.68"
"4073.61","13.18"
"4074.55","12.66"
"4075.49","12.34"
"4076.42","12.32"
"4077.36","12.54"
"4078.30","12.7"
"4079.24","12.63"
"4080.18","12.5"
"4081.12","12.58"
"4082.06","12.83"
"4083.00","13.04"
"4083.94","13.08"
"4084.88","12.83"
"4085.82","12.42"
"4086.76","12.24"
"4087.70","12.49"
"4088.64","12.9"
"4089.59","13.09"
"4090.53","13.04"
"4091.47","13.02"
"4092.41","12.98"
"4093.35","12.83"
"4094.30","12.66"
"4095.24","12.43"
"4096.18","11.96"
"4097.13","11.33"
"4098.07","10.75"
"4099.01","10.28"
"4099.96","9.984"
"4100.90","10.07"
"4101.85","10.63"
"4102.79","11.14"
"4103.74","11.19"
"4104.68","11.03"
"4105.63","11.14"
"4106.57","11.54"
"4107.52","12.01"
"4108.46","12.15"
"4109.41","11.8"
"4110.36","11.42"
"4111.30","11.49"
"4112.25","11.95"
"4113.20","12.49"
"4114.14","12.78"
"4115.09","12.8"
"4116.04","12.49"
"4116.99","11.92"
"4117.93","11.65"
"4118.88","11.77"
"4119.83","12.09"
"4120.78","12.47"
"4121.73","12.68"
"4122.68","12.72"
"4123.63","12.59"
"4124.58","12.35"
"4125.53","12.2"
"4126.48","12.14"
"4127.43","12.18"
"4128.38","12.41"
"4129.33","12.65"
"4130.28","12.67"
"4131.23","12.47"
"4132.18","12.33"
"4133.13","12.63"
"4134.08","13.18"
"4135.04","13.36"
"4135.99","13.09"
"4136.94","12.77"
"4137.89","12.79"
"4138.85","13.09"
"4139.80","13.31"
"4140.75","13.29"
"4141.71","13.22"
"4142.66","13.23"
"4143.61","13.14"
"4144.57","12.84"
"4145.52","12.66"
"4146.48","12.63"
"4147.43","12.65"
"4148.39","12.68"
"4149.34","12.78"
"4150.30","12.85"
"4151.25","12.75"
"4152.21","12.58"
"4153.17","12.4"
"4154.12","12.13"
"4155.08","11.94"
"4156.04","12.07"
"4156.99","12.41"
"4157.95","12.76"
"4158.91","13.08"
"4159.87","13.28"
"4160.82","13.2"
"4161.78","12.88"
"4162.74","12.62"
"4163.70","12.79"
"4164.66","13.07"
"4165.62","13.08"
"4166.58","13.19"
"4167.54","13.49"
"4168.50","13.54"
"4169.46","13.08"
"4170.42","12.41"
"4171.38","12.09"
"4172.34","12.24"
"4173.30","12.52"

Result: 2.55 angstroms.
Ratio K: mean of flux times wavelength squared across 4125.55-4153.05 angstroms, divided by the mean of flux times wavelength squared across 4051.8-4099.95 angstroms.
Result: 1.04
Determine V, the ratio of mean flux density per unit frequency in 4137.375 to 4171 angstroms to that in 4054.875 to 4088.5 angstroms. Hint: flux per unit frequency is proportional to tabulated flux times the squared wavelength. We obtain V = 1.0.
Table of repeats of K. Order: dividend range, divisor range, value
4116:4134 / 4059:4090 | 0.98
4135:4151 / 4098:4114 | 1.17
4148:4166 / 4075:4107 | 1.09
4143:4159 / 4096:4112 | 1.15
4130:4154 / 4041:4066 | 1.07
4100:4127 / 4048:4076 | 0.93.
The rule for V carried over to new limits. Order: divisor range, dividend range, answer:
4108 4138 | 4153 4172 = 1.05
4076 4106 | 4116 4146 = 1.07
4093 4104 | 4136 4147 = 1.18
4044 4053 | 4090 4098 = 1.00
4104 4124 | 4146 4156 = 1.06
